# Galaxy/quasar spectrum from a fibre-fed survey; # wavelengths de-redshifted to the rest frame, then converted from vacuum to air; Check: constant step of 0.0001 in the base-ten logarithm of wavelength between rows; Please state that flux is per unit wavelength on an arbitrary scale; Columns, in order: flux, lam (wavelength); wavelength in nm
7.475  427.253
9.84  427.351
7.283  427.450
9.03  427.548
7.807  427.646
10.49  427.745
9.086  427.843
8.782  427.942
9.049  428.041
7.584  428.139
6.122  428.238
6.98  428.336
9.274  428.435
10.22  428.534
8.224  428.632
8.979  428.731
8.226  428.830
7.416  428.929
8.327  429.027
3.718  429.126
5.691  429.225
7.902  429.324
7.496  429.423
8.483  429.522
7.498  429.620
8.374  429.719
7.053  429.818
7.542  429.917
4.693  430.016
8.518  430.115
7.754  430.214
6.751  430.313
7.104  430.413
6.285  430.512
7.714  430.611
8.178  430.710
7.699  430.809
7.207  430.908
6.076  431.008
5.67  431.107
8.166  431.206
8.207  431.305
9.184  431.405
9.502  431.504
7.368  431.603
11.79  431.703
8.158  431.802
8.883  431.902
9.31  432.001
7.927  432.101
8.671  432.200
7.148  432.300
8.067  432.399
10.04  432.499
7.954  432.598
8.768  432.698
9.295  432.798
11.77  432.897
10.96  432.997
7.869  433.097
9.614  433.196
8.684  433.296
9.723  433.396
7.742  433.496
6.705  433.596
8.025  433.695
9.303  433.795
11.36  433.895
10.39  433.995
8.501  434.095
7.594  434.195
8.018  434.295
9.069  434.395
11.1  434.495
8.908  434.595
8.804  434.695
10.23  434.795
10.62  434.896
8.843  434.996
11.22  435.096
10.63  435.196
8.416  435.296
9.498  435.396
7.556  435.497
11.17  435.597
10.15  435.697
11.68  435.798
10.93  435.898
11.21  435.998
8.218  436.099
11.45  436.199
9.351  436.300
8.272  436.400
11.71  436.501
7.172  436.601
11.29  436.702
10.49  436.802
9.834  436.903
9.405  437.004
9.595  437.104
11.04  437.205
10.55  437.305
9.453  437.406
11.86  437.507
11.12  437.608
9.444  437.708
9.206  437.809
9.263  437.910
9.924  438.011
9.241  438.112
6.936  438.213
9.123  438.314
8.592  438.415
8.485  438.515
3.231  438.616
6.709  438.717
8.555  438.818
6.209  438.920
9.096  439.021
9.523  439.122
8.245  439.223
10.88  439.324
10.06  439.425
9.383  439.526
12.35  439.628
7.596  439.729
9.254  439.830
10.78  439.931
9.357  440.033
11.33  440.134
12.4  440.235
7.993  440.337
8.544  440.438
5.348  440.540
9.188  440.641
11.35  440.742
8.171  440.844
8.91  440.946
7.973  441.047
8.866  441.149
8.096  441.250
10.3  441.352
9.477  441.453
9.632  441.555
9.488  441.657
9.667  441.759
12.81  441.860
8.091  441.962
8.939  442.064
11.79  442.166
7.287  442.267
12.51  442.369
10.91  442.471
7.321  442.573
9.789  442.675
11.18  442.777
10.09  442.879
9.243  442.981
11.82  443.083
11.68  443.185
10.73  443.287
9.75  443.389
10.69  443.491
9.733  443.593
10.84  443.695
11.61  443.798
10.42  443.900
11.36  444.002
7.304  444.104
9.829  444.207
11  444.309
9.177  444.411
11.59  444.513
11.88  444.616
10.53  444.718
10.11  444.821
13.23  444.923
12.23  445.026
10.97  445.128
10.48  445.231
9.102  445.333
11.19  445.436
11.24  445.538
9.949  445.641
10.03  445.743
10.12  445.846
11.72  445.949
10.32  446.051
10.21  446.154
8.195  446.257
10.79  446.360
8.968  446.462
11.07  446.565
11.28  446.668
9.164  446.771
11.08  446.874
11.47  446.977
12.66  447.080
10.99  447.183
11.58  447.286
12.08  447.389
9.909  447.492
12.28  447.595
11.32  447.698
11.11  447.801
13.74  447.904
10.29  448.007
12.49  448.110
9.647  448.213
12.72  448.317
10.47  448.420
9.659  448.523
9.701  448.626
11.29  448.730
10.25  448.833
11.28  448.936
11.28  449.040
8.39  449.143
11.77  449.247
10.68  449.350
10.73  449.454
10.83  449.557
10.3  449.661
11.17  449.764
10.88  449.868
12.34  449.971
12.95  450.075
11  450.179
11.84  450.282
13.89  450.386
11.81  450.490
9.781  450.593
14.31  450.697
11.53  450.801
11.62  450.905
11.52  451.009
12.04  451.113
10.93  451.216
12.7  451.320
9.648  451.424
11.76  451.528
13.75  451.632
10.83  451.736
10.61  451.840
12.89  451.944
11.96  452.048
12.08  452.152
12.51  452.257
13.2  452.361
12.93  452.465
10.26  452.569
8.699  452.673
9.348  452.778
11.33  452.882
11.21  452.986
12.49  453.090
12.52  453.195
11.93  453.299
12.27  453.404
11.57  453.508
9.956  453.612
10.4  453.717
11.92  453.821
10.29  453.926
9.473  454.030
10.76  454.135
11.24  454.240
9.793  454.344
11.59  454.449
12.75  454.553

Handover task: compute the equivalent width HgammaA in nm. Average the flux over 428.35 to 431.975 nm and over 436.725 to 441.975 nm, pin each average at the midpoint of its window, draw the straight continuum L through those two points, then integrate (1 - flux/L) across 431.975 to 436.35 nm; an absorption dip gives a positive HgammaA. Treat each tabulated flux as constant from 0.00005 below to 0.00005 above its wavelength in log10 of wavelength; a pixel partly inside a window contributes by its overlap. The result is -0.49 nm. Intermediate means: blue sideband 7.76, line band 9.38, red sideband 9.3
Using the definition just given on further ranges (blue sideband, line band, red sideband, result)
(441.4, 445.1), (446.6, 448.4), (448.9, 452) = -0.05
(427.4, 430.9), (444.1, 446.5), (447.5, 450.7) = 0.02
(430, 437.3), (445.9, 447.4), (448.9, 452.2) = 0.03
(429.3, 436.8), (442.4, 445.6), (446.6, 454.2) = -0.05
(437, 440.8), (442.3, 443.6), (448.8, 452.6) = -0.05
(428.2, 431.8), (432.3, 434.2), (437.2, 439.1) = -0.22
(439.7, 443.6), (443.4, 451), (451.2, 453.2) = -0.19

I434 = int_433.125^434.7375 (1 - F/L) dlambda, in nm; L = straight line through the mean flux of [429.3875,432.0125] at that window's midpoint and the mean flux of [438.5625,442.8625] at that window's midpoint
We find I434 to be -0.14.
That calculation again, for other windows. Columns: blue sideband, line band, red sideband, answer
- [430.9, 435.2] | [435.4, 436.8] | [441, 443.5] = -0.11 nm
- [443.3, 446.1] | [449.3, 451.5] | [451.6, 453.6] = -0.04 nm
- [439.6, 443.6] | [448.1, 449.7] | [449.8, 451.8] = 0.10 nm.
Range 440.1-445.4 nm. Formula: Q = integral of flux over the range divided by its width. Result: 10.1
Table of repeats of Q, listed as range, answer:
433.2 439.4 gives 9.34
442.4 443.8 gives 10.4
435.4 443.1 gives 9.51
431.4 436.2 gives 9.33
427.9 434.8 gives 8.27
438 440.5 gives 8.92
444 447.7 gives 10.7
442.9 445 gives 10.6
